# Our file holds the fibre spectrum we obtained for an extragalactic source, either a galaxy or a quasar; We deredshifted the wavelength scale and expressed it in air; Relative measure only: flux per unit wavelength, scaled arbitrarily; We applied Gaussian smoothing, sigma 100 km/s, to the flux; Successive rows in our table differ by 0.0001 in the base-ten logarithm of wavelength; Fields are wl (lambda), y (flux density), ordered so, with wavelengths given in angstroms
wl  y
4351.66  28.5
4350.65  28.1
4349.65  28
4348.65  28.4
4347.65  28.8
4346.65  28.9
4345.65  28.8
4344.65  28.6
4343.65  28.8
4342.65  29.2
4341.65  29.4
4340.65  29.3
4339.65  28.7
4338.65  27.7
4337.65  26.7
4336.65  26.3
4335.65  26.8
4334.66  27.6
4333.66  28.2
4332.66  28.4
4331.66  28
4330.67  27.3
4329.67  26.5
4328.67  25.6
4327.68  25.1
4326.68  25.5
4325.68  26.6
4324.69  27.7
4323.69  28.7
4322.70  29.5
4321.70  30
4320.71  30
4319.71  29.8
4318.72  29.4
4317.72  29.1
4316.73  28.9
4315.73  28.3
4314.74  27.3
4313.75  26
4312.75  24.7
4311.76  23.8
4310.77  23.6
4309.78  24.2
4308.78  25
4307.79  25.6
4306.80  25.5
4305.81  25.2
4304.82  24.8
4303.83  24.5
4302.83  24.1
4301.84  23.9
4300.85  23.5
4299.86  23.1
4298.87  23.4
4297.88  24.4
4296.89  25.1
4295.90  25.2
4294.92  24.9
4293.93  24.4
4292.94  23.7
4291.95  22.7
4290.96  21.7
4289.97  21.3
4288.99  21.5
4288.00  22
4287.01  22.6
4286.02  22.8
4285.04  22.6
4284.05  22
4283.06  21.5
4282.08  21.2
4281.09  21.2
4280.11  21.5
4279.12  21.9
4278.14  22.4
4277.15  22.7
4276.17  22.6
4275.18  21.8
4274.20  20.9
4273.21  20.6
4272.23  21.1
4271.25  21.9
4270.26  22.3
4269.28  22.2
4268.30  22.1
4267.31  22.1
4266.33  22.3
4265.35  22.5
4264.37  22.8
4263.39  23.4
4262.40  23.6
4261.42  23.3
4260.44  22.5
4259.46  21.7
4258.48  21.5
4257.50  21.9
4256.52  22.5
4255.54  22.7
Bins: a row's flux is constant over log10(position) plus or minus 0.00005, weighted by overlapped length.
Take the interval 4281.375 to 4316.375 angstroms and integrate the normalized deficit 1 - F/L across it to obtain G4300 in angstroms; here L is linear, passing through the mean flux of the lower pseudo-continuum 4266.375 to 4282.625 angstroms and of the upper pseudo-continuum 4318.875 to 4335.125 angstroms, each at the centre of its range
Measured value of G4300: 1.0 angstroms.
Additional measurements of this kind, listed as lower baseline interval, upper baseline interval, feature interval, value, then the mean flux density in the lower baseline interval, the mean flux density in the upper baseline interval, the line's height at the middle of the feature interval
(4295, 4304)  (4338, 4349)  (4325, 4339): 0.3 angstroms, 24.2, 28.8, 27.6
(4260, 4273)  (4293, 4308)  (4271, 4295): 1.4 angstroms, 22.4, 24.5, 23.4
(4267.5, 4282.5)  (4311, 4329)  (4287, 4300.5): 0.5 angstroms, 21.8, 27.5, 24.2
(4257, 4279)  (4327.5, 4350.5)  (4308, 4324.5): -0.8 angstroms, 22.2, 27.9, 26.1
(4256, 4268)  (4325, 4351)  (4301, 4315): 0.5 angstroms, 22.5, 27.8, 25.7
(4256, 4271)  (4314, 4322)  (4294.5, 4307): 1.2 angstroms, 22.4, 29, 26.9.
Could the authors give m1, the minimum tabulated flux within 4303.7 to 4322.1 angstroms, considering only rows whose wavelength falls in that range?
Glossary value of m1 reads 23.6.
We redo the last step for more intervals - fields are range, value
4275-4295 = 21.2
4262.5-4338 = 20.6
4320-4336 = 25.1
